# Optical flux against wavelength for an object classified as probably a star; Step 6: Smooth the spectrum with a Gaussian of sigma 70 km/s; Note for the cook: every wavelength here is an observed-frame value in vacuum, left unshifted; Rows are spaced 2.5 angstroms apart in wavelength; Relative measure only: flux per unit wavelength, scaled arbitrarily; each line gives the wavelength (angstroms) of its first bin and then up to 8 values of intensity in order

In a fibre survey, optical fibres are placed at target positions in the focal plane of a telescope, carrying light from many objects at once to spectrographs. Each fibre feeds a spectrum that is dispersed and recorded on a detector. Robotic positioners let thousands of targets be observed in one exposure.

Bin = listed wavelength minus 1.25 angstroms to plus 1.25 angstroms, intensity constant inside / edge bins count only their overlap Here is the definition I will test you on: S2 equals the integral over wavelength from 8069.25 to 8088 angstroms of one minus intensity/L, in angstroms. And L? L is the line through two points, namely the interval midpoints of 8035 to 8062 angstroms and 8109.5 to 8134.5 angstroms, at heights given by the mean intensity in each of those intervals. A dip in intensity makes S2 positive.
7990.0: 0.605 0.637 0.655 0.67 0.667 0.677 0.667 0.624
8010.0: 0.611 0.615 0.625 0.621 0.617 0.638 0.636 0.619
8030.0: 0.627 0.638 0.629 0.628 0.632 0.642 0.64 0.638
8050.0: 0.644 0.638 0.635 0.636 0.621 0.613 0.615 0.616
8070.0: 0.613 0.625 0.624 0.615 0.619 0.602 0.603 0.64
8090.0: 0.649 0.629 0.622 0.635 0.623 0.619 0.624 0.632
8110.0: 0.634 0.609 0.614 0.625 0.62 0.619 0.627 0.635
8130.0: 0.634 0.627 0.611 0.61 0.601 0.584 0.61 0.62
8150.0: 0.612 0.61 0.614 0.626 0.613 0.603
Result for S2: 0.39 angstroms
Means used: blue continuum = 0.634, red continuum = 0.624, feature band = 0.617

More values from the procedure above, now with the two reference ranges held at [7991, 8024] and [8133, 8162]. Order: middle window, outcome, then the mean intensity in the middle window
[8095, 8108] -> -0.1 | 0.626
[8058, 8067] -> 0.1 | 0.618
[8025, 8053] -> 0.0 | 0.634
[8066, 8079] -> 0.2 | 0.619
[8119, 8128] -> -0.1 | 0.625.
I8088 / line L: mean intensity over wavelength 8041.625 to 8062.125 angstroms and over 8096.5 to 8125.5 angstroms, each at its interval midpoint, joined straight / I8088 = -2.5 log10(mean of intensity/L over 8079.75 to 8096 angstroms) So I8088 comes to 0.01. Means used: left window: 0.636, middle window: 0.624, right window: 0.623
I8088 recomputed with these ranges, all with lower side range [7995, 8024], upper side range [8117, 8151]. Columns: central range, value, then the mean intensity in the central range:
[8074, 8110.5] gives 0.000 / 0.624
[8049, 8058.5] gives -0.011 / 0.638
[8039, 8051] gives -0.010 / 0.639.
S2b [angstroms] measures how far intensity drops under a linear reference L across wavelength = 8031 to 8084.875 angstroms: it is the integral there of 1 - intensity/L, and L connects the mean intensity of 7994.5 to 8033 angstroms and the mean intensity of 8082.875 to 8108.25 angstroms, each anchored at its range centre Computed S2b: 0.46 angstroms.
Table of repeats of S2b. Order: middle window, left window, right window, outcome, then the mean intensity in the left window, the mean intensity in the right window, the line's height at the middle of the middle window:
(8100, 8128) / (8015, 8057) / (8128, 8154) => -0.2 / 0.632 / 0.613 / 0.618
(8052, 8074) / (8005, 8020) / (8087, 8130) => 0.1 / 0.623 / 0.627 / 0.625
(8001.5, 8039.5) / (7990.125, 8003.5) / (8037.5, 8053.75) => 1.0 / 0.656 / 0.638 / 0.647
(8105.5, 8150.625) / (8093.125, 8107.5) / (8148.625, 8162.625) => 0.1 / 0.625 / 0.614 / 0.62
